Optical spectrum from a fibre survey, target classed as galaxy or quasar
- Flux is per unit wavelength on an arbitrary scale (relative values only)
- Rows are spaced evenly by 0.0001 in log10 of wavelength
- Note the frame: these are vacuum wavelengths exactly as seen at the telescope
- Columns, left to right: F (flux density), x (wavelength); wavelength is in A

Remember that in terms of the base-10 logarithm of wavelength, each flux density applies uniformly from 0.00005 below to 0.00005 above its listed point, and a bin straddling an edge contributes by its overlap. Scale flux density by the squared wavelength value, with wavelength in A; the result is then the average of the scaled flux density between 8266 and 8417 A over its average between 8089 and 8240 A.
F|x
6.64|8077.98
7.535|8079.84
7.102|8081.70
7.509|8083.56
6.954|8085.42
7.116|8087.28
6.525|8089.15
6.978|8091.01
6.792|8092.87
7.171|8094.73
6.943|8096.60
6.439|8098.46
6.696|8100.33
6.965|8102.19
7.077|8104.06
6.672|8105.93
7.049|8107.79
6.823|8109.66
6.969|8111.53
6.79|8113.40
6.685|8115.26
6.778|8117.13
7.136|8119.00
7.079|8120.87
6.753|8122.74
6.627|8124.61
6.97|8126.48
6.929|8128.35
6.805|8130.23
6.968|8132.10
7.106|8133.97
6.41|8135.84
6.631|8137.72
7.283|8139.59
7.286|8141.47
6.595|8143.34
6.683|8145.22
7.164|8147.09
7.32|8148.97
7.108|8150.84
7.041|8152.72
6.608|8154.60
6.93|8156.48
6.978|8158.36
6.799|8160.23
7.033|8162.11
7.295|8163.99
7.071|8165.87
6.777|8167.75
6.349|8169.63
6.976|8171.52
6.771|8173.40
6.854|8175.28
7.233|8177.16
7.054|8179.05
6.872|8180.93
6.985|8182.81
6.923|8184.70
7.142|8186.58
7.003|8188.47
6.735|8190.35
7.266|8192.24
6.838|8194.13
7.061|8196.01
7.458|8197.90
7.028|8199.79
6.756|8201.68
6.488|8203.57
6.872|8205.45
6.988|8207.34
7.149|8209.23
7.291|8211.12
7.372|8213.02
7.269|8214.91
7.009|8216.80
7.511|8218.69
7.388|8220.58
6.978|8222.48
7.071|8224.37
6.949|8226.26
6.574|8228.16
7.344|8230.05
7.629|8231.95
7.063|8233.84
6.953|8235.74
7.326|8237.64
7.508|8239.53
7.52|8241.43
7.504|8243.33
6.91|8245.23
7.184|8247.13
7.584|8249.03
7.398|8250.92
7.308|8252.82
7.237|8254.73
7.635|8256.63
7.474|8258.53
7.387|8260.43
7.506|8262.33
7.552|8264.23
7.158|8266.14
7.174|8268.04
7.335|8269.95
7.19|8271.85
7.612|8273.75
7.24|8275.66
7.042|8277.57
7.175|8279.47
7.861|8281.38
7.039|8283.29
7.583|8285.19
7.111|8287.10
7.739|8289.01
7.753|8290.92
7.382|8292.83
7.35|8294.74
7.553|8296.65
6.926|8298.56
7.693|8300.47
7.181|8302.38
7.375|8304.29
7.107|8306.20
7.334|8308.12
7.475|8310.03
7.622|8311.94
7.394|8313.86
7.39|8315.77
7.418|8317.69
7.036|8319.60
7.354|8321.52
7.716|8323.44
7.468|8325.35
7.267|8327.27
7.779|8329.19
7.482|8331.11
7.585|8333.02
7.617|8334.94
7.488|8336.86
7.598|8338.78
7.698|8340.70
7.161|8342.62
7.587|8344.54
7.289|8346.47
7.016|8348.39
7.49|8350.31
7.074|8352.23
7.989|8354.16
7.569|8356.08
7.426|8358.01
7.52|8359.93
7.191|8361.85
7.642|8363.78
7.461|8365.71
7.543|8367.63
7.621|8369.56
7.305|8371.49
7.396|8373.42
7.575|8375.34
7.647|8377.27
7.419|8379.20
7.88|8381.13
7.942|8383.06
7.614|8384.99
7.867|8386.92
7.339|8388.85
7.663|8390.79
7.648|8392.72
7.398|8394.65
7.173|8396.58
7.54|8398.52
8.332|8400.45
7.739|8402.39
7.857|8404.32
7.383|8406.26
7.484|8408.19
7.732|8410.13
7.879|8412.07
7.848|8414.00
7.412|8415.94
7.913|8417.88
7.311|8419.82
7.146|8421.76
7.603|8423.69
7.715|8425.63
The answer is 1.12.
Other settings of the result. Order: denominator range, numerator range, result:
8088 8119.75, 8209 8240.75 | 1.08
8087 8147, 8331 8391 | 1.16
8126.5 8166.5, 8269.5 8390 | 1.12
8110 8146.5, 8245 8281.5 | 1.10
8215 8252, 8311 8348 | 1.06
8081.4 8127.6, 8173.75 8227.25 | 1.05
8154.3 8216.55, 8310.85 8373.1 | 1.11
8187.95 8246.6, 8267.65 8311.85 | 1.05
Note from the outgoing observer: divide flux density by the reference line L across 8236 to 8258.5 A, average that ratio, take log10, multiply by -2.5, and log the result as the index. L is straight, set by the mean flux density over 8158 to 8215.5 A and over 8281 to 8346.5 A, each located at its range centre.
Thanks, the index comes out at -0.02 mag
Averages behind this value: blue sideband 6.99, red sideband 7.44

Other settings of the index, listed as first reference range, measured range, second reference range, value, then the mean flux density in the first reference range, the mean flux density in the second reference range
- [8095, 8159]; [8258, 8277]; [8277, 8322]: -0.01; 6.89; 7.37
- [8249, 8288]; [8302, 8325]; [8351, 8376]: 0.01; 7.36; 7.49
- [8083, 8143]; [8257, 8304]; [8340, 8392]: -0.01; 6.9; 7.51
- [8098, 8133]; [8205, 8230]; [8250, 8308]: 0.01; 6.86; 7.37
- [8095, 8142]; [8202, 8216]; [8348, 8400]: 0.01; 6.87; 7.53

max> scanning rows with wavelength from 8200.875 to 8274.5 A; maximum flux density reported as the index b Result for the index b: 7.635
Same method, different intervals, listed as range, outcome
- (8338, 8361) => 7.989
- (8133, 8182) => 7.32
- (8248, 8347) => 7.861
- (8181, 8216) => 7.458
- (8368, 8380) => 7.647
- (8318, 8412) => 8.332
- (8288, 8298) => 7.753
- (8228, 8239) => 7.629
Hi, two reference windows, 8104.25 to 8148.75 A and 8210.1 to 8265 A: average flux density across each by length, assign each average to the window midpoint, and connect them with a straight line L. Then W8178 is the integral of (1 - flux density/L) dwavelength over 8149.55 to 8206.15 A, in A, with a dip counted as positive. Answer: 1.0 A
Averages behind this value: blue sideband 6.89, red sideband 7.29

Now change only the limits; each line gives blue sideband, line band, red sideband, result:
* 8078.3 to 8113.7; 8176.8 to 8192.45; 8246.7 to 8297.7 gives 0.37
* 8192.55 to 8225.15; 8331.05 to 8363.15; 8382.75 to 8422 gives 0.08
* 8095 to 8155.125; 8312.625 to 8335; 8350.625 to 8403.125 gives -0.08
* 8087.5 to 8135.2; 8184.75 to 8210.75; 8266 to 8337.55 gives 0.44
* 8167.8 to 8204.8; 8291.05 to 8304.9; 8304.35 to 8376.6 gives -0.13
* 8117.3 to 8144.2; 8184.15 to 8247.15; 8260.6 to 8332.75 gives 0.26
